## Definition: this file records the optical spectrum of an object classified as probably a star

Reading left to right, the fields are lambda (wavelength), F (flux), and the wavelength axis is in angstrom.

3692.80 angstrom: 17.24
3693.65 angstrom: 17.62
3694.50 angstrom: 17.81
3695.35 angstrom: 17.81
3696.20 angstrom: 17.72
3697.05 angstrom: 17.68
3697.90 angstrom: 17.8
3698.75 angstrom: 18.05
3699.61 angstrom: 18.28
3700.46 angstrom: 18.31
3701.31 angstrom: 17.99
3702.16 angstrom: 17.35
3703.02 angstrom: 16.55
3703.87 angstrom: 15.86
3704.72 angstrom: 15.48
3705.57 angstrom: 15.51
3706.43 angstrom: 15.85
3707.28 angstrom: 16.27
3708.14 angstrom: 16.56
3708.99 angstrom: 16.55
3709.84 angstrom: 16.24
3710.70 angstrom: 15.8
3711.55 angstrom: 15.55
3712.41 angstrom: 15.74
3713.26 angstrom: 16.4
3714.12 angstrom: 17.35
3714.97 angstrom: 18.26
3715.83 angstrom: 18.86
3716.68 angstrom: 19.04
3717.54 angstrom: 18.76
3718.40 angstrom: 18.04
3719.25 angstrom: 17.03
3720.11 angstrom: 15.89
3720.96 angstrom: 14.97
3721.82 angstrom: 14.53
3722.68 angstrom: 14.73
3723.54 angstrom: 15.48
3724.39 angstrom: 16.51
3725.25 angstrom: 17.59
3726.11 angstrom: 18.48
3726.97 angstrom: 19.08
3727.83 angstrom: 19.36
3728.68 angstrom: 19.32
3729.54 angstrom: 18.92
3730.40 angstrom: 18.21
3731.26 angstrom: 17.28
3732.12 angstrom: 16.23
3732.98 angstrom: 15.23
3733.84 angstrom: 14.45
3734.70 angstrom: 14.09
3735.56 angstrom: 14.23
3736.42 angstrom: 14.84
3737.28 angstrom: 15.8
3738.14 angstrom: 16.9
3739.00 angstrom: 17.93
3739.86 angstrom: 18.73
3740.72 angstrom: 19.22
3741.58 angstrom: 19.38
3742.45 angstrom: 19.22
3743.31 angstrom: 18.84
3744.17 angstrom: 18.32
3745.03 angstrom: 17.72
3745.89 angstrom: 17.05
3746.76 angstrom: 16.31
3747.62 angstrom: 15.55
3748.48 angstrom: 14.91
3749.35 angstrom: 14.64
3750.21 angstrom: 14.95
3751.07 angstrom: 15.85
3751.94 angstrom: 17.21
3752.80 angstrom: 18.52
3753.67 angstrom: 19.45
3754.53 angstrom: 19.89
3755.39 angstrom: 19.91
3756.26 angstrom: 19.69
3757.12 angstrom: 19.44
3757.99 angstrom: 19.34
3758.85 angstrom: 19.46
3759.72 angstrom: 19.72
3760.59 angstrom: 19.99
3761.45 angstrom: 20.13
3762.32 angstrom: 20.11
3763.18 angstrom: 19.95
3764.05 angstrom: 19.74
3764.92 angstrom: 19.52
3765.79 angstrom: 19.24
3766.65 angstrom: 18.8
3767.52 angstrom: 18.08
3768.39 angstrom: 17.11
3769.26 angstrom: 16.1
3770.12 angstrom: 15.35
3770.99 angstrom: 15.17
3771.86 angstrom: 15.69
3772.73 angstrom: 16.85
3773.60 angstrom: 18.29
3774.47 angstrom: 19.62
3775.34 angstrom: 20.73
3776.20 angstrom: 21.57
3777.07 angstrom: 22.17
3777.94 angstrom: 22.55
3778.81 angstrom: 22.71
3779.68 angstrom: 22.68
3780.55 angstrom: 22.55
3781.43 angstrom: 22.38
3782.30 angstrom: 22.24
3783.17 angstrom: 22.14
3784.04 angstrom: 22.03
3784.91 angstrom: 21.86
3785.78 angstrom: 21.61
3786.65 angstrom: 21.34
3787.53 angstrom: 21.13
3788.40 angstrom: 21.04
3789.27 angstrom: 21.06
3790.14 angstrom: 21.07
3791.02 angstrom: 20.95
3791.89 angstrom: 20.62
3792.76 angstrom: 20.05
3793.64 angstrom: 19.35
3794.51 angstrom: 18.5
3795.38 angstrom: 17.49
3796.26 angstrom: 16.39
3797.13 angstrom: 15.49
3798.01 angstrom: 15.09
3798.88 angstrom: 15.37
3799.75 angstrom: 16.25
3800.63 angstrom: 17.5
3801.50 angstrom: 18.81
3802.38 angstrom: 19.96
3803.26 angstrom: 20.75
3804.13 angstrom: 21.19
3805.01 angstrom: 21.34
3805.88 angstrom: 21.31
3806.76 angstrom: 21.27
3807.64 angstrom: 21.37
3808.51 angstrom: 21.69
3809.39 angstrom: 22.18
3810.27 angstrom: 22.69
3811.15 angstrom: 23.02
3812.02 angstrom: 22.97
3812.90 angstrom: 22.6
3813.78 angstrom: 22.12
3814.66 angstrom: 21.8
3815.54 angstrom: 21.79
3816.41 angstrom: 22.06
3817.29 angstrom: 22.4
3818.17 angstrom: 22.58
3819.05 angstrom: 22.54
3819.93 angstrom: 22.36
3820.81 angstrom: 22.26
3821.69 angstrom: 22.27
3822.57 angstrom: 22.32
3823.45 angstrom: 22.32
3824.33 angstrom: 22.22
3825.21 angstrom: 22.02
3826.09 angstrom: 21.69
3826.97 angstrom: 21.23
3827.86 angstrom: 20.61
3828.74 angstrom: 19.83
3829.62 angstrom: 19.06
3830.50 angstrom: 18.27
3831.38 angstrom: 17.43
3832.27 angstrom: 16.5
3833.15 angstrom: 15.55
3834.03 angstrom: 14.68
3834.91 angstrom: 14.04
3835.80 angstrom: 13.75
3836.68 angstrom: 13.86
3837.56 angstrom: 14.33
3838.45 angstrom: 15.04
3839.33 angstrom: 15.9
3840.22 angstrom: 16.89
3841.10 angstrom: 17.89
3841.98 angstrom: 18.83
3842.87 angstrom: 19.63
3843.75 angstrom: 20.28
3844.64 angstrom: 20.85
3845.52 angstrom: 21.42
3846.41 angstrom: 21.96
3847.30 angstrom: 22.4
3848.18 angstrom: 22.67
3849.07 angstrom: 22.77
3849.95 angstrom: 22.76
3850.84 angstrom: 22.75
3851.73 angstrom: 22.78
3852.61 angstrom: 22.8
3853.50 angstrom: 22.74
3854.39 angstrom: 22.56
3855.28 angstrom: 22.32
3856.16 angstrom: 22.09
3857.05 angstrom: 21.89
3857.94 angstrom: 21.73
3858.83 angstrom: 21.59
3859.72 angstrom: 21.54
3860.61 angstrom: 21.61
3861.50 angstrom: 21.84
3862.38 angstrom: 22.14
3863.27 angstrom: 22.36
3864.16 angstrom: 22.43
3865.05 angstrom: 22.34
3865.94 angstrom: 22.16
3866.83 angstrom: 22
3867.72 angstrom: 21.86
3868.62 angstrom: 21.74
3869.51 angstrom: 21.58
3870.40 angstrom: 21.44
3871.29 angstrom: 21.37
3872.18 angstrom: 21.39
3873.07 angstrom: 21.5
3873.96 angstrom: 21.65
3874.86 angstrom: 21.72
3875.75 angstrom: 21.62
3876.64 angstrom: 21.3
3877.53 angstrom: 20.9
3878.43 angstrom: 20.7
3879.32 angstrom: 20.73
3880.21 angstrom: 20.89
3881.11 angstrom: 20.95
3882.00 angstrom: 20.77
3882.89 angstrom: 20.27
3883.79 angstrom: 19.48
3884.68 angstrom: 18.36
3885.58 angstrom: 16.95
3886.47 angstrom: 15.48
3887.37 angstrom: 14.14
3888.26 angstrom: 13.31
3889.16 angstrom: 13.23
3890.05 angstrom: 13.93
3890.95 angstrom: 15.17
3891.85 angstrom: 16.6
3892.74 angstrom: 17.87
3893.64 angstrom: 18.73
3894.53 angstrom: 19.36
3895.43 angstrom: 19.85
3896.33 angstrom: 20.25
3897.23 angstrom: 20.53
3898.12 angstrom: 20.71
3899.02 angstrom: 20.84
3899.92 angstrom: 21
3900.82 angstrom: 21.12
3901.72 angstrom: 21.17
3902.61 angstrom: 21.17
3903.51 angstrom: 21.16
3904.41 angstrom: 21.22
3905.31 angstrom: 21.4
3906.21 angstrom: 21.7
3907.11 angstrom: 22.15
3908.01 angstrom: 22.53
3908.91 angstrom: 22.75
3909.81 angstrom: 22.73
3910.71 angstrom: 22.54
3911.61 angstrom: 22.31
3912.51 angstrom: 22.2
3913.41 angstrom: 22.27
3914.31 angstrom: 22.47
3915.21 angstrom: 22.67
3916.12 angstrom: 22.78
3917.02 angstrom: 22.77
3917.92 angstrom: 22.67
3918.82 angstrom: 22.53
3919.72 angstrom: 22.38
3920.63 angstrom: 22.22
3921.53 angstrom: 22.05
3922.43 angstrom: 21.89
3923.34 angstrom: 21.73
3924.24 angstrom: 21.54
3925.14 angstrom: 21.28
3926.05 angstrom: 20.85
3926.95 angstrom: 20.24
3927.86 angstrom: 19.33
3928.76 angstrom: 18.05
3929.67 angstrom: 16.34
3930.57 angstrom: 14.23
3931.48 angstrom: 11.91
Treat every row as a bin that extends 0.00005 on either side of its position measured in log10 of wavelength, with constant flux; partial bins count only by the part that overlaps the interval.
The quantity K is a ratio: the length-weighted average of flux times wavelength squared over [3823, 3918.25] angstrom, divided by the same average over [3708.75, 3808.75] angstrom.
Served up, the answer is 1.16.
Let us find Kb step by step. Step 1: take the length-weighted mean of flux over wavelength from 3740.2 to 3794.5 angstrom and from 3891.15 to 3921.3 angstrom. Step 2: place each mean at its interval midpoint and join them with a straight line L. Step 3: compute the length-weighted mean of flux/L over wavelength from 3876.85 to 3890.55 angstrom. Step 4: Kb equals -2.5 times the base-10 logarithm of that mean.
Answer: 0.16 mag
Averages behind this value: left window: 19.3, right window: 21.3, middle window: 18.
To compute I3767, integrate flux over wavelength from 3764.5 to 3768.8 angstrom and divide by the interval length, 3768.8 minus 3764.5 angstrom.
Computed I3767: 18.6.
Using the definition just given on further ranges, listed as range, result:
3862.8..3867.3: 22.3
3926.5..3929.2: 19.2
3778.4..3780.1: 22.7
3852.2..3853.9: 22.7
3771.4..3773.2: 16.3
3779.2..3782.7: 22.4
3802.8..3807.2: 21.2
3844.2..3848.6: 21.9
